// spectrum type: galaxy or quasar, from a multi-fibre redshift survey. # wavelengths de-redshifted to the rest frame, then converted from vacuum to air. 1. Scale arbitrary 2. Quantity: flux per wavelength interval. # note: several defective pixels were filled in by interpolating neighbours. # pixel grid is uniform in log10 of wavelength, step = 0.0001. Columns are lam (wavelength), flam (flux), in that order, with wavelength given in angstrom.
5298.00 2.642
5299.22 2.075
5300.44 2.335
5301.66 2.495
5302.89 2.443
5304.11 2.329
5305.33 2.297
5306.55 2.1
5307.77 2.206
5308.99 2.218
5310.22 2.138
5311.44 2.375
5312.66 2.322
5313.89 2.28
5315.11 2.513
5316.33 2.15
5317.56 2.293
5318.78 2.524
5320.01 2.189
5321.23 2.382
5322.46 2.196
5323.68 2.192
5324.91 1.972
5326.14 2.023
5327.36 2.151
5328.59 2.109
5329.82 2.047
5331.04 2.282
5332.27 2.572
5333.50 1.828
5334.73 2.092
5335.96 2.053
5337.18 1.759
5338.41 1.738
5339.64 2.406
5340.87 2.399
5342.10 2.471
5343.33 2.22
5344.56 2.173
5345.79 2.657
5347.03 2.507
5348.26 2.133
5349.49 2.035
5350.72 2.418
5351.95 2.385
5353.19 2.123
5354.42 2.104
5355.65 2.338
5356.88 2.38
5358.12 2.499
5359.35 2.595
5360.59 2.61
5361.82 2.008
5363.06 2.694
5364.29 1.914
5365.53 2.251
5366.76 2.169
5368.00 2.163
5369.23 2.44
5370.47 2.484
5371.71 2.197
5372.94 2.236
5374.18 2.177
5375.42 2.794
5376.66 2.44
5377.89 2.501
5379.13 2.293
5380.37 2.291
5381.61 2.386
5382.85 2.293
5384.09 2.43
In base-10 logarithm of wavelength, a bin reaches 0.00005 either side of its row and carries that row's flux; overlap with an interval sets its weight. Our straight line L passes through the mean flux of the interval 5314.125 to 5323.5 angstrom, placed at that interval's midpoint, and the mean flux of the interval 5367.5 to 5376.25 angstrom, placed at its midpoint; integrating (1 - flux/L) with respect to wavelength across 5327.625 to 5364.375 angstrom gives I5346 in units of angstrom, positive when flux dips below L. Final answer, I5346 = 1.30 angstrom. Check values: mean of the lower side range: 2.32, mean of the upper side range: 2.36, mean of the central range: 2.26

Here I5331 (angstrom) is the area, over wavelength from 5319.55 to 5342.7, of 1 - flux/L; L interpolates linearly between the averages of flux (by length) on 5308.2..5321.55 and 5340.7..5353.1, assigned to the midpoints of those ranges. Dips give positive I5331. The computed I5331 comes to 1.7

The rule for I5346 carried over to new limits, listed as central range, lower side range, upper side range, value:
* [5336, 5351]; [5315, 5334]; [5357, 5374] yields 0.2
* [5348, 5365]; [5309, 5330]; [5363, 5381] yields -0.1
